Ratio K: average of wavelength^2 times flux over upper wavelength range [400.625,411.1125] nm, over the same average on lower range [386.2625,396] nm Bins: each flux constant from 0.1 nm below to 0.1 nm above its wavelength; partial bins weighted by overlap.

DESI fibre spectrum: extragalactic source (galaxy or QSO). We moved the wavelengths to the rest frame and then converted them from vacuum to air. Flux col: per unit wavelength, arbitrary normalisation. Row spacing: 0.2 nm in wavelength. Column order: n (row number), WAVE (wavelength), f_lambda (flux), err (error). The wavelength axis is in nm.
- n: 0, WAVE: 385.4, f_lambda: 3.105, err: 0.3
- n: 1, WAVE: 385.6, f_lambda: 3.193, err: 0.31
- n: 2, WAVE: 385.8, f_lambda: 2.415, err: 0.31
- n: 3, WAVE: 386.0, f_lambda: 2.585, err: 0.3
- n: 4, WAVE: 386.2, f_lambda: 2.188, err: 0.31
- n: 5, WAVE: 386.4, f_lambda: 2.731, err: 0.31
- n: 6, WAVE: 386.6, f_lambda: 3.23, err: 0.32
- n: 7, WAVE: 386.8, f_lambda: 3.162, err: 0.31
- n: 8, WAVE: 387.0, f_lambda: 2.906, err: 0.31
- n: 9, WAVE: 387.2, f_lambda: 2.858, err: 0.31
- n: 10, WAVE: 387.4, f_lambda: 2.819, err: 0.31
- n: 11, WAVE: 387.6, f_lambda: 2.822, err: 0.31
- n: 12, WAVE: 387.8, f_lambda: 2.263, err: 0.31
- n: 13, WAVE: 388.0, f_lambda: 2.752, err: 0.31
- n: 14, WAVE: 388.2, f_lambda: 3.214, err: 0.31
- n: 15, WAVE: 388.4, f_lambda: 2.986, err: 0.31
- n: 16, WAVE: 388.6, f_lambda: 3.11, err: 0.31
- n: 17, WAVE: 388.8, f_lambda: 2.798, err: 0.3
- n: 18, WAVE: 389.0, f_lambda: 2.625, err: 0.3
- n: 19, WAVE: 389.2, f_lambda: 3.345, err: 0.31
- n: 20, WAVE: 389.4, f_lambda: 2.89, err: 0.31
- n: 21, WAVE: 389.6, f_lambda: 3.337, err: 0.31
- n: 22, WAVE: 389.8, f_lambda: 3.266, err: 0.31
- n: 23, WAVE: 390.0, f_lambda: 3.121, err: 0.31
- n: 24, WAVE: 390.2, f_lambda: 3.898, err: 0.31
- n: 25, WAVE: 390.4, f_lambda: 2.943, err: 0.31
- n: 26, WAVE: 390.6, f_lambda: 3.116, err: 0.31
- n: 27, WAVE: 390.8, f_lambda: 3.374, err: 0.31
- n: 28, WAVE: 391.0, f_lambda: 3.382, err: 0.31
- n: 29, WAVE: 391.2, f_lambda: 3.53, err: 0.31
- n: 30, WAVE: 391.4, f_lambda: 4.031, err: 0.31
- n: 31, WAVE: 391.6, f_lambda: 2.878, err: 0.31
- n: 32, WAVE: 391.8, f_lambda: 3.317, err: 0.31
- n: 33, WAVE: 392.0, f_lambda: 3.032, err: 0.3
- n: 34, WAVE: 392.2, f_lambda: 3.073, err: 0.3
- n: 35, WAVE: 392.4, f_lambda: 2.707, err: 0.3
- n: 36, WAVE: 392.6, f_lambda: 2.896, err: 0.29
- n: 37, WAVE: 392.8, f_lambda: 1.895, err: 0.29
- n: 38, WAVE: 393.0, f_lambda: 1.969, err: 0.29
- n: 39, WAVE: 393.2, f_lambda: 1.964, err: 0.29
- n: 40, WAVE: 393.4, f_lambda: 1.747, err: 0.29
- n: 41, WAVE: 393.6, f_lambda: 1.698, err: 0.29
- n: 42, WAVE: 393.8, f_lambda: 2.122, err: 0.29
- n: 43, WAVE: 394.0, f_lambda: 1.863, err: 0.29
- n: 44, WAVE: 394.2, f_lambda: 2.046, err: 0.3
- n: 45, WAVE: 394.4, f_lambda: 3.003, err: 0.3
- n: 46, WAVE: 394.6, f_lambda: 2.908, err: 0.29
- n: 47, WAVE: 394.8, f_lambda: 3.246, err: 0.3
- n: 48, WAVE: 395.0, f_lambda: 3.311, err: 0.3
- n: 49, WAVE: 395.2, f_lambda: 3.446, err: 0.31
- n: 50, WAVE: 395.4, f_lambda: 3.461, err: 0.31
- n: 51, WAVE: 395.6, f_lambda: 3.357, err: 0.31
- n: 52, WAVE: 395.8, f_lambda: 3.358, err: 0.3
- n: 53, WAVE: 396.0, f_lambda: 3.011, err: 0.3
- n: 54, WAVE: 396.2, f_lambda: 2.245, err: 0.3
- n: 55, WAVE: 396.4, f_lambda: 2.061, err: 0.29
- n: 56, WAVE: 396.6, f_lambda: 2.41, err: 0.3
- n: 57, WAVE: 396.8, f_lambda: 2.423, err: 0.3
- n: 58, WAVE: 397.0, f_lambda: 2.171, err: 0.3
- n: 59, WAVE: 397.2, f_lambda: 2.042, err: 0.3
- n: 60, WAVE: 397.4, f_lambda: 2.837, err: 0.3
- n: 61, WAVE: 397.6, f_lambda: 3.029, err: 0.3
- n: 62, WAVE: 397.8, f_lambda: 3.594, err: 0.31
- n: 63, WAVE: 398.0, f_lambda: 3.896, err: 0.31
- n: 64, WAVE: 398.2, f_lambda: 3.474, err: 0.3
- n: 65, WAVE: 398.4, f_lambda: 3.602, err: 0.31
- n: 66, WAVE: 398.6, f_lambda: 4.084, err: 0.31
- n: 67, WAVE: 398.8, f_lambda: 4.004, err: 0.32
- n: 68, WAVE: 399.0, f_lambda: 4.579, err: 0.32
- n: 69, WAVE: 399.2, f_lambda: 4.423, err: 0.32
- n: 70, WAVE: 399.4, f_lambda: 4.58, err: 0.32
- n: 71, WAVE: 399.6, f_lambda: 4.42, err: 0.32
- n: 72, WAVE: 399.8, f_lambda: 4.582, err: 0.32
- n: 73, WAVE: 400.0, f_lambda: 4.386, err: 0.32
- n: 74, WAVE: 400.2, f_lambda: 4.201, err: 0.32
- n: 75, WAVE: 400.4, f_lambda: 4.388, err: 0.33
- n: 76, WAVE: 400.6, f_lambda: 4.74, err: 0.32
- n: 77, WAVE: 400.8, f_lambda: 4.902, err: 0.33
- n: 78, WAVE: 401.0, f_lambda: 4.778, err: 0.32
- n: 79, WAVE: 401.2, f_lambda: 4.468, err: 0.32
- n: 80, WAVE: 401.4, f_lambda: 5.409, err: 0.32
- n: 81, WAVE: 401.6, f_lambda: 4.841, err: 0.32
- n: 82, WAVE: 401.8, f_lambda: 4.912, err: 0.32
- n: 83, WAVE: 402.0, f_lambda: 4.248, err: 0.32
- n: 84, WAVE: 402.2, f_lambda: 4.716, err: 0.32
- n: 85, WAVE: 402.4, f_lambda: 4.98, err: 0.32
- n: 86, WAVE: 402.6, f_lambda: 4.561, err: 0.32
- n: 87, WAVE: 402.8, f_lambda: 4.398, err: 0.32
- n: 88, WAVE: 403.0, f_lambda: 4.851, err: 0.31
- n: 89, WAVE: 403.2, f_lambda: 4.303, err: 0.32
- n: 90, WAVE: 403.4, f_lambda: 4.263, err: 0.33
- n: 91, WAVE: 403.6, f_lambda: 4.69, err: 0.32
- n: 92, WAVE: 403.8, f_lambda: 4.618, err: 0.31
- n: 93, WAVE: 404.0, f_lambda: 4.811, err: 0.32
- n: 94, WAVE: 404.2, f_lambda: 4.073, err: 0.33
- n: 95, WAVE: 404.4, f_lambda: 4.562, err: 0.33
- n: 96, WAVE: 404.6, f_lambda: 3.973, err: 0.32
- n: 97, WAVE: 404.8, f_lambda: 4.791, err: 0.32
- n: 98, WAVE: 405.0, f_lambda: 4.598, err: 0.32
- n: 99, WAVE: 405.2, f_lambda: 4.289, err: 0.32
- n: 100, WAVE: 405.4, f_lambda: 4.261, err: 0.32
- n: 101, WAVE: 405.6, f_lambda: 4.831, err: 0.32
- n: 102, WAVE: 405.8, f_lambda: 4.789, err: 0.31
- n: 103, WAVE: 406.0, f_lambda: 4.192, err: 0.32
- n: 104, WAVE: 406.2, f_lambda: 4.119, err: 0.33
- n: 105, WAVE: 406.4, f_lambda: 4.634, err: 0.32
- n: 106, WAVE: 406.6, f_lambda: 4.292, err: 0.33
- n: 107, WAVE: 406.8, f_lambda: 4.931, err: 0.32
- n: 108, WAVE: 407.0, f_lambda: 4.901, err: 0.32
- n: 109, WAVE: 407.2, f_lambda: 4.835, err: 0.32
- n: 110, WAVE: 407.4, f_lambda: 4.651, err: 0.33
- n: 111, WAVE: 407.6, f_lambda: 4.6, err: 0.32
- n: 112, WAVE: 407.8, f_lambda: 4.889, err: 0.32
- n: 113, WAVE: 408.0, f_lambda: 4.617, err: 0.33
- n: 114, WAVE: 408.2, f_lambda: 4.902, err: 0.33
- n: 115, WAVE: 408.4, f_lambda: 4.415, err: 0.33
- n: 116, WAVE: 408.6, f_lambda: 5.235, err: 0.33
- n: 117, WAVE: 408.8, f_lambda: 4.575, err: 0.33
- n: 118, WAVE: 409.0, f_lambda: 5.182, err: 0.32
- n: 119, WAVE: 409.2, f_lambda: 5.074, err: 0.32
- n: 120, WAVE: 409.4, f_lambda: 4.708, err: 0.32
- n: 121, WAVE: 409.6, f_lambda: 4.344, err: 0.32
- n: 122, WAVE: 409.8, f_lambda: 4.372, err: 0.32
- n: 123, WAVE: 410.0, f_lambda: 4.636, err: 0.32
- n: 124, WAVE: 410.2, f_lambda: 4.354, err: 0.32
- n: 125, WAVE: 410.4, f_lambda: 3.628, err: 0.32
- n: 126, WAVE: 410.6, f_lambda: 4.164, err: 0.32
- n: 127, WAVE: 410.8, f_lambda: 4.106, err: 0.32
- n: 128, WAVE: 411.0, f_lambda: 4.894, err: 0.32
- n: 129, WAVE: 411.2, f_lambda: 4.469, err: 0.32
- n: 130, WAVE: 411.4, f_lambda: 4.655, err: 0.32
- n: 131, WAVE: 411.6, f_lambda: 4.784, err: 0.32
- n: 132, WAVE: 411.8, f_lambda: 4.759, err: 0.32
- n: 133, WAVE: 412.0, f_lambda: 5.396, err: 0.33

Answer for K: 1.70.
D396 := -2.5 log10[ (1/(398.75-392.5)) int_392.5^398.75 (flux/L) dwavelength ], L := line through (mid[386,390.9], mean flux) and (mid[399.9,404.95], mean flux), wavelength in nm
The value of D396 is 0.36 mag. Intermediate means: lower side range 2.98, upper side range 4.59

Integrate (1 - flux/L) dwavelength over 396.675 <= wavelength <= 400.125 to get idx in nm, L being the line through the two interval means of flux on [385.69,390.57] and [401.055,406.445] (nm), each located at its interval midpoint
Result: 0.32 nm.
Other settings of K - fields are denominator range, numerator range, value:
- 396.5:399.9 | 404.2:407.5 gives 1.33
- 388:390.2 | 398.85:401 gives 1.54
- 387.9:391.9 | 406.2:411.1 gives 1.58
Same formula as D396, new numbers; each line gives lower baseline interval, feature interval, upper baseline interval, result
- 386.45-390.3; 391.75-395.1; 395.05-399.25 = 0.24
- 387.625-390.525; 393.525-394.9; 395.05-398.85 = 0.25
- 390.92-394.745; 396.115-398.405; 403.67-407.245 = 0.19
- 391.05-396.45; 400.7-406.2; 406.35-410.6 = -0.15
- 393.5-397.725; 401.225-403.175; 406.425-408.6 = -0.24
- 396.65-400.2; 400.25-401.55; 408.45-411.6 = -0.23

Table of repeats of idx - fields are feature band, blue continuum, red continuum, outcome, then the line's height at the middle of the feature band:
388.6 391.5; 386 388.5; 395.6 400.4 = -0.26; 2.99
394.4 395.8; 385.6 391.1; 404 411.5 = 0.10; 3.52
